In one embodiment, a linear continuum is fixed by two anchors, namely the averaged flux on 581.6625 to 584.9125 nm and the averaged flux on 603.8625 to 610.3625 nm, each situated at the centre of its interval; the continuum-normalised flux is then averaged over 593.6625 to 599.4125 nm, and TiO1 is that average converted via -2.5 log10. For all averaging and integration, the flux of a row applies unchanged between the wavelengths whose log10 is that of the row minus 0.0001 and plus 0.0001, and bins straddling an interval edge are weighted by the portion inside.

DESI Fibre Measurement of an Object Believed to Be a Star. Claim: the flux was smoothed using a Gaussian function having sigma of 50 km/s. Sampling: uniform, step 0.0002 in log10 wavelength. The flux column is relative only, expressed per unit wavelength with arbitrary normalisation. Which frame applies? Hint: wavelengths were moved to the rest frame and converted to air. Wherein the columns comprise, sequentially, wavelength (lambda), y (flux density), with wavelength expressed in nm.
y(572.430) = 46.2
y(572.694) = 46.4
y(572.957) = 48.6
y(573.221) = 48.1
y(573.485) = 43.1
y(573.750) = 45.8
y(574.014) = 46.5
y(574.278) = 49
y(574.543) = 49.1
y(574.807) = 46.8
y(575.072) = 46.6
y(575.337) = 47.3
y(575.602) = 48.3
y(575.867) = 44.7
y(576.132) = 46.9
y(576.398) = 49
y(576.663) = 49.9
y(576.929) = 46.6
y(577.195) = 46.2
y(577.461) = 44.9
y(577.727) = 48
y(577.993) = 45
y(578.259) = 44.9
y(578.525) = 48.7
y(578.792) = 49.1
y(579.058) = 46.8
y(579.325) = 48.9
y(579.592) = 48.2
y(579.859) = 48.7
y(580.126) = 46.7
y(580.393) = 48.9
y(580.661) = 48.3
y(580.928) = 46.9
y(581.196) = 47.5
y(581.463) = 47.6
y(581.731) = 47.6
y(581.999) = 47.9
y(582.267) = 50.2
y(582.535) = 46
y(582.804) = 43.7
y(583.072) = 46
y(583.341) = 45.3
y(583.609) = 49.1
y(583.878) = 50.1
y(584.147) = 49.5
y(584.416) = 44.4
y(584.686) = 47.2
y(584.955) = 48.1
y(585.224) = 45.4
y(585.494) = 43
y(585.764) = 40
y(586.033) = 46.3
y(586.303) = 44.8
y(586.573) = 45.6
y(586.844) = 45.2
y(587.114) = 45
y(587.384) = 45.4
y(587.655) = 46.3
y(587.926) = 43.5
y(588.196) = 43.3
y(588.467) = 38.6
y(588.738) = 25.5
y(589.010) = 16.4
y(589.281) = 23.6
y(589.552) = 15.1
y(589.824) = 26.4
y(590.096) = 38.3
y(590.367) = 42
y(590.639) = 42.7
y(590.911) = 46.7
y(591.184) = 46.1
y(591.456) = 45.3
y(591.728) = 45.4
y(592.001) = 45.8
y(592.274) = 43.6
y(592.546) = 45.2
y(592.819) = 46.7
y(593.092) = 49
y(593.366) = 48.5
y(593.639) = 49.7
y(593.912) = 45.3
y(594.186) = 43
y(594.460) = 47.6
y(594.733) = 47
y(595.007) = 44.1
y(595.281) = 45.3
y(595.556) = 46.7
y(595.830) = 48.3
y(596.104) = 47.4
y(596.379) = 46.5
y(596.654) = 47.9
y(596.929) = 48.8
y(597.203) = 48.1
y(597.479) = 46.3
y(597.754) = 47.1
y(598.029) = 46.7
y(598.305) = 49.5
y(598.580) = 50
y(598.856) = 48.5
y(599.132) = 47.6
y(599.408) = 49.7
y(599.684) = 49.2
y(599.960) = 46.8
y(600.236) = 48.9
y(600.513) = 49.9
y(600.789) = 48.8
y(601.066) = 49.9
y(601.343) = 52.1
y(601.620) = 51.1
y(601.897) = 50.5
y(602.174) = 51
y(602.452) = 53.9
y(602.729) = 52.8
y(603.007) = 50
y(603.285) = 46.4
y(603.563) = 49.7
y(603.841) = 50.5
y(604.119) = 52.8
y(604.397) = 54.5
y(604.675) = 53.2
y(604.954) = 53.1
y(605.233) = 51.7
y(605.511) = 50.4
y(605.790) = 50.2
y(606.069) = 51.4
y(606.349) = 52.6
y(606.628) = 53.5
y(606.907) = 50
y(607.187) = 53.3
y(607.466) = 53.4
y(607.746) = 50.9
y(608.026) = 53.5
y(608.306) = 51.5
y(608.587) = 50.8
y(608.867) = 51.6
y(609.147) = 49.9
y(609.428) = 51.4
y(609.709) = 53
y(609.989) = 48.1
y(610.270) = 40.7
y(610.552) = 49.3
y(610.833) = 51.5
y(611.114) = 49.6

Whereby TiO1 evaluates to 0.05 mag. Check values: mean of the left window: 47.3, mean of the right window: 51.4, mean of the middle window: 47.2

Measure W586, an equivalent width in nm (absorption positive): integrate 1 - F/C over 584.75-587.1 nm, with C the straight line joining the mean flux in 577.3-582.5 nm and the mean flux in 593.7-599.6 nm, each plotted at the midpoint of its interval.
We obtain 0.128 nm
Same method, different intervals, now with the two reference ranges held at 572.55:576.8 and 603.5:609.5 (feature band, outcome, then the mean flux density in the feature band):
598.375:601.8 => 0.10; 49.4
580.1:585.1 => 0.10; 47.4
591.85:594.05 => 0.14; 46.7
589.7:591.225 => 0.29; 40.1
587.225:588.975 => 0.36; 39.1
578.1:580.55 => 0.00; 47.8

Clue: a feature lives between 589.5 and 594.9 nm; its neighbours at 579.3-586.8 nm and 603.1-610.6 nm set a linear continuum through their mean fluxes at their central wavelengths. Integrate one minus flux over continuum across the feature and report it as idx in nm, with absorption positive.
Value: 0.56 nm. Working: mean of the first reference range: 46.8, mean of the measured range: 43.4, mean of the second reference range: 51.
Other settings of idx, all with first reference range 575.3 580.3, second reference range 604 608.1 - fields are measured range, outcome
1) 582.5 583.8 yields 0.06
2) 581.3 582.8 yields 0.02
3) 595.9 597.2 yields 0.07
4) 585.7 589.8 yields 0.98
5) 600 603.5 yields 0.08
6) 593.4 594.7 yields 0.09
